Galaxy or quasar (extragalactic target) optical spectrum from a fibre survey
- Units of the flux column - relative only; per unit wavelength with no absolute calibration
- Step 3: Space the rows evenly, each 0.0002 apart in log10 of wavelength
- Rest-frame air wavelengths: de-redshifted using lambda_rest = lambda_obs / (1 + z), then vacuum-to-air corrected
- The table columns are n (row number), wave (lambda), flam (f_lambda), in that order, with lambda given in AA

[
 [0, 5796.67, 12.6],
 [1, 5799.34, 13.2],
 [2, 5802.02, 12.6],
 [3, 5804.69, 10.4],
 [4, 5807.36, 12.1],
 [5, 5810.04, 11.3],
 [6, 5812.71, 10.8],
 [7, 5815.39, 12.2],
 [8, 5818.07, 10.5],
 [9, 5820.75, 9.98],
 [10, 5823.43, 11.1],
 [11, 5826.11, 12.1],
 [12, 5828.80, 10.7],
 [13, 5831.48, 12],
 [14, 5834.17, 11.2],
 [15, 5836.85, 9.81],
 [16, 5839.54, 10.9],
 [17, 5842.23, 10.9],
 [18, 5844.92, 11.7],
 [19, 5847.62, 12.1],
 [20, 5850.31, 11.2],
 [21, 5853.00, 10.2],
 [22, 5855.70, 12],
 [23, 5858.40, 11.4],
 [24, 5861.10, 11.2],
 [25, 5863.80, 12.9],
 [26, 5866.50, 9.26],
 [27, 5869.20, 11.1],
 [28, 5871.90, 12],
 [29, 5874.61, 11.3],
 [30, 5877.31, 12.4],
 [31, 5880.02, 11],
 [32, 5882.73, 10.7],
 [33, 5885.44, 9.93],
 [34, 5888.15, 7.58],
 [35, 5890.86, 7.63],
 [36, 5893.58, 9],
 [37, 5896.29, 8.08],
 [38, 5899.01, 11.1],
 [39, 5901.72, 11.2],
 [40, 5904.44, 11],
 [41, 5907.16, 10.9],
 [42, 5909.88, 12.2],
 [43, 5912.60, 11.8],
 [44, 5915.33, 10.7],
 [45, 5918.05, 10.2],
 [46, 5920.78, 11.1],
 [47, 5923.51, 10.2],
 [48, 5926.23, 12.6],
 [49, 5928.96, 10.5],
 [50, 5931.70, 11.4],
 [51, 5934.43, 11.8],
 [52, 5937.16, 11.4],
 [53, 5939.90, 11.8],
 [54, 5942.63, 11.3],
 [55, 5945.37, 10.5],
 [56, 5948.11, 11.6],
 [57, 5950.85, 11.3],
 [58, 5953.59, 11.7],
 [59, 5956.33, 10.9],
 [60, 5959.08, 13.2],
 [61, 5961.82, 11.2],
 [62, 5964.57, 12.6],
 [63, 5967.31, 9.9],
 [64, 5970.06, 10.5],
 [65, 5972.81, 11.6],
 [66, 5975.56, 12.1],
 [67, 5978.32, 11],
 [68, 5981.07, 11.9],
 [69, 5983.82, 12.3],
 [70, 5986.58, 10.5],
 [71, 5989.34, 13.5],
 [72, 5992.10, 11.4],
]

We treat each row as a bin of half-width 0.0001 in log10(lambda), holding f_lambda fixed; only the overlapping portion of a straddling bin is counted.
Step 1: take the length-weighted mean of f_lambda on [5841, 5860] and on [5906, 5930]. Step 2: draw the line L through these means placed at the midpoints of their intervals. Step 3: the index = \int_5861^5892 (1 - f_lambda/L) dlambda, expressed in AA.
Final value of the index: 1.9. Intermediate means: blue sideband 11.4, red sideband 11.1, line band 10.6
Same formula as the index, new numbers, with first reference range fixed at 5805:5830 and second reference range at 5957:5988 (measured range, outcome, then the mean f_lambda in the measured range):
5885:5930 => 4.06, 10.3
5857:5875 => -0.06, 11.3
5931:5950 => 0.07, 11.4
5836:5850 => 0.11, 11.1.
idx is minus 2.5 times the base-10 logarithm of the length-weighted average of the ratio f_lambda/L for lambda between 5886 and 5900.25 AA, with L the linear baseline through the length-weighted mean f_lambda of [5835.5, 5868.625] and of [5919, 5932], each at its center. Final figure 0.26 mag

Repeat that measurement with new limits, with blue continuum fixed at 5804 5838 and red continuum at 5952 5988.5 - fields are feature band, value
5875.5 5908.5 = 0.13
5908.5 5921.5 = 0.02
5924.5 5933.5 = -0.01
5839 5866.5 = -0.02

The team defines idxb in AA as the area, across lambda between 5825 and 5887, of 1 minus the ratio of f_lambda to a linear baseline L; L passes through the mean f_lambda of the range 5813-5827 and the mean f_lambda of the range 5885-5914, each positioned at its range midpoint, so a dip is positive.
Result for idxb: -3.3 AA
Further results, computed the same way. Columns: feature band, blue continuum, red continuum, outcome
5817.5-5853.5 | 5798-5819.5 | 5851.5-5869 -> 1.0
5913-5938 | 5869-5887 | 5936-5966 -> 0.7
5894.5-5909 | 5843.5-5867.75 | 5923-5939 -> 1.1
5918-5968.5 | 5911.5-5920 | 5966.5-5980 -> -1.8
